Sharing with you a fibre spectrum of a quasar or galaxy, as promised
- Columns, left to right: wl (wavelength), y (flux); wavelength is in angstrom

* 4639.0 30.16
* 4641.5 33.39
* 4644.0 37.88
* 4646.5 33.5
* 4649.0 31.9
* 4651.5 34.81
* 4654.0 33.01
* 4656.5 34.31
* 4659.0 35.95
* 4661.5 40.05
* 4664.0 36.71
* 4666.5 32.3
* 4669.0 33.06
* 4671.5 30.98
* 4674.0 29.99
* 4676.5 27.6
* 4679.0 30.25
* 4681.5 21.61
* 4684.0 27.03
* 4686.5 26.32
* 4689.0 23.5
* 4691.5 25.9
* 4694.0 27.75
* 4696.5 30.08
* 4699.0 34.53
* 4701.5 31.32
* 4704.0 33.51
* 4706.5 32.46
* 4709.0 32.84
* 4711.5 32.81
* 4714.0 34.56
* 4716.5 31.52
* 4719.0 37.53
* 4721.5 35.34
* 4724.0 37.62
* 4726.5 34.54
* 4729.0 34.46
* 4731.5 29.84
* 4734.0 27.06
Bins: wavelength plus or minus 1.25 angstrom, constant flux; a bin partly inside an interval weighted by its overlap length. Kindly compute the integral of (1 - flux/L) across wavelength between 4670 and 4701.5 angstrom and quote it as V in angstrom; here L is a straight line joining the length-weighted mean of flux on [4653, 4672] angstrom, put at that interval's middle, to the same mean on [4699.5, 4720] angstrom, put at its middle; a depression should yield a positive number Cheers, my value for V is 5.4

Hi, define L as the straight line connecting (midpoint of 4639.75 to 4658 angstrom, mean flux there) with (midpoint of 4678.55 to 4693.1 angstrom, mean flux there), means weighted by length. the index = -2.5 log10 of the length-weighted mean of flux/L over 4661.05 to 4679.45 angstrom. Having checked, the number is -0.11 mag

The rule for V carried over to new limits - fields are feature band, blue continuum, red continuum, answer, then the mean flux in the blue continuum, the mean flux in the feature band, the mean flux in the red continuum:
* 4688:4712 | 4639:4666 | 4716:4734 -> 2.7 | 34.8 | 30.5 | 34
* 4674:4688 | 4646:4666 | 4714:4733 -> 3.2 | 35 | 26.8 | 34.3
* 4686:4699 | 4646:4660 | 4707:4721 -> 2.5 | 33.9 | 27.5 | 33.9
